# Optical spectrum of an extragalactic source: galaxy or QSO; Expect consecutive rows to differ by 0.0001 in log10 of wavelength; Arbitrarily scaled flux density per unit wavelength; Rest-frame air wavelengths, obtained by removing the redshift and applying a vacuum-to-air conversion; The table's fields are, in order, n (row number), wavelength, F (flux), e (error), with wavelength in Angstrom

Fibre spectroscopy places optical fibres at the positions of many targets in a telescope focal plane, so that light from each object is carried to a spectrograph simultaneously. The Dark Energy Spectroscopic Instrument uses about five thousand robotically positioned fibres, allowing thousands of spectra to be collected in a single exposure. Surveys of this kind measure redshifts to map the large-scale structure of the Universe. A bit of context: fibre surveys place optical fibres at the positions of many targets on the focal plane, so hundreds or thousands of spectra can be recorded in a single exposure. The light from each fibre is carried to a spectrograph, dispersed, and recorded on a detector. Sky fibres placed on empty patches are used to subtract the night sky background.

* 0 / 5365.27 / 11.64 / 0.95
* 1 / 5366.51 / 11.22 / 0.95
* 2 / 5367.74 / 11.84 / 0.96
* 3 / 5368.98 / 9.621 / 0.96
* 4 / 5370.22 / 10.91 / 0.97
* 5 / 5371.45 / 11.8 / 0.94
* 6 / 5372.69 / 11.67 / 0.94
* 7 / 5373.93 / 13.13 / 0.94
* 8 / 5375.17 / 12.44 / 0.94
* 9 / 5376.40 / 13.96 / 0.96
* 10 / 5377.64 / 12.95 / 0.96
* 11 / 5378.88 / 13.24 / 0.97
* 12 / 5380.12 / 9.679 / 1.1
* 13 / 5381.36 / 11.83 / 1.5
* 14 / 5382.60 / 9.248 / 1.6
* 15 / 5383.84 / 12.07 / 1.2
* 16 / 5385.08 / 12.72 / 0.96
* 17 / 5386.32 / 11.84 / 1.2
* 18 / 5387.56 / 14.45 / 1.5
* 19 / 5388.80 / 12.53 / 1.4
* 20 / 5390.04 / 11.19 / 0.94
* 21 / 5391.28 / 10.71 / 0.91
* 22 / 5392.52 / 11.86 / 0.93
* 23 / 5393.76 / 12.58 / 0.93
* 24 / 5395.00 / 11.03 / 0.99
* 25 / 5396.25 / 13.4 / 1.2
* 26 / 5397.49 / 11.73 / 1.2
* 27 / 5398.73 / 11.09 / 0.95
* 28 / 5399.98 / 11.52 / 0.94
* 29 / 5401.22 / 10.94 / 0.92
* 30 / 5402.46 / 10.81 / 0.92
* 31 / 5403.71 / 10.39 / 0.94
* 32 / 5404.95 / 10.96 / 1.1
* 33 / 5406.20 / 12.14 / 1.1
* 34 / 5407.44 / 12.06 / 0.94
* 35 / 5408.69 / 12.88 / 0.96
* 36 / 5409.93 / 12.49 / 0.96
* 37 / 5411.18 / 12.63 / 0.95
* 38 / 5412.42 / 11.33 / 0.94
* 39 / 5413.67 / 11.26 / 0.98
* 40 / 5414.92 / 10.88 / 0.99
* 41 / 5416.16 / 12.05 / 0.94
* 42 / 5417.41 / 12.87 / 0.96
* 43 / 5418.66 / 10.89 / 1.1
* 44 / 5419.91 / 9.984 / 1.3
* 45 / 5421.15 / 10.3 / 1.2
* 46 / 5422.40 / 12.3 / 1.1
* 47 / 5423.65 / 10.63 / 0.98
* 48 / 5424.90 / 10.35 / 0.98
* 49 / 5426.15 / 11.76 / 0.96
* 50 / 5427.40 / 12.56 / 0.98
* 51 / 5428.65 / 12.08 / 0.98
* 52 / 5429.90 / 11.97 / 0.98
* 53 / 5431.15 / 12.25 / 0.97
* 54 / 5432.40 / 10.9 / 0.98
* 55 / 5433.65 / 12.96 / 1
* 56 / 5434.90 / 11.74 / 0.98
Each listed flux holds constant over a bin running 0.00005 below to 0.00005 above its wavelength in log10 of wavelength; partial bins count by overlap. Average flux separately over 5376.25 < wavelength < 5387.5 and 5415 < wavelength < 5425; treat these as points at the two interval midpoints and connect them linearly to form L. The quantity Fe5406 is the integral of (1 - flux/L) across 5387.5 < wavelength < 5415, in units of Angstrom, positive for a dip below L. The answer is -0.4 Angstrom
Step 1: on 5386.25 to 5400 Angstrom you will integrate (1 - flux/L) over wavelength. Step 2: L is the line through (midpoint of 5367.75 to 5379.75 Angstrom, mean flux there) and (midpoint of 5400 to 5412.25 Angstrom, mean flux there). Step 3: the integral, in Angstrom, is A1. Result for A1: -0.2 Angstrom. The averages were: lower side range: 12.1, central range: 12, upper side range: 11.7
